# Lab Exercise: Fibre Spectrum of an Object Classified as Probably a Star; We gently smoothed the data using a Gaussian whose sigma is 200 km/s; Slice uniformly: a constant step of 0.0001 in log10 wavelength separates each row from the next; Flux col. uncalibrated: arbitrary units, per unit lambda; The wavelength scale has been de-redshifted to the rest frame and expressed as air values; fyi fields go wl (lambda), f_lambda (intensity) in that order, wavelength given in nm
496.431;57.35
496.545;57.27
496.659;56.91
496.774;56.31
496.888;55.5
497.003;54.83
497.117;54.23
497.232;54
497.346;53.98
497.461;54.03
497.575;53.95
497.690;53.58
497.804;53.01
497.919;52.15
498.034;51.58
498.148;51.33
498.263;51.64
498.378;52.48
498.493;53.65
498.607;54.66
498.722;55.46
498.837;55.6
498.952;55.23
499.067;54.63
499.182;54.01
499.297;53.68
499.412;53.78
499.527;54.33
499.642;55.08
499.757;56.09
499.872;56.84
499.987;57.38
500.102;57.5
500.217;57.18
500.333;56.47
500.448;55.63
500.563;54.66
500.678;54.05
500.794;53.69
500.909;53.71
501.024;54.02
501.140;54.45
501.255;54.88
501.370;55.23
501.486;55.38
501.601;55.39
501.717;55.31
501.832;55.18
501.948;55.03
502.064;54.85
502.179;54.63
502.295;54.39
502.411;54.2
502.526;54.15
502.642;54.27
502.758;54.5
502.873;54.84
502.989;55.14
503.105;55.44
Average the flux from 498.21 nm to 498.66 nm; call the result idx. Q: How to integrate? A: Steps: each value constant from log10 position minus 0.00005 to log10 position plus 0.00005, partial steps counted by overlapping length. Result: 53.1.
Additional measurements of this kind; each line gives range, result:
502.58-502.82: 54.4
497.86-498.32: 51.6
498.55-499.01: 55.2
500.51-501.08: 54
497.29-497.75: 53.9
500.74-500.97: 53.9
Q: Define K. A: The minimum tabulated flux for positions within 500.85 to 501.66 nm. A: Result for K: 53.71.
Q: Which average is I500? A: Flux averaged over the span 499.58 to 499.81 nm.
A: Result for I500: 55.6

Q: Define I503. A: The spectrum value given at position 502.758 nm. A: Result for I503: 54.5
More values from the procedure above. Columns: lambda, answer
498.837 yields 55.6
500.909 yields 53.71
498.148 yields 51.33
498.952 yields 55.23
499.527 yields 54.33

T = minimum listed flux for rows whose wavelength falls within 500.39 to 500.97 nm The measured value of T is 53.69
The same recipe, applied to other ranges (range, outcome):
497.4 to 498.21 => 51.33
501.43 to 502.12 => 54.85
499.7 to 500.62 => 54.66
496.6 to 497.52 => 53.98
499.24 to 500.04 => 53.68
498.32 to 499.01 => 52.48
